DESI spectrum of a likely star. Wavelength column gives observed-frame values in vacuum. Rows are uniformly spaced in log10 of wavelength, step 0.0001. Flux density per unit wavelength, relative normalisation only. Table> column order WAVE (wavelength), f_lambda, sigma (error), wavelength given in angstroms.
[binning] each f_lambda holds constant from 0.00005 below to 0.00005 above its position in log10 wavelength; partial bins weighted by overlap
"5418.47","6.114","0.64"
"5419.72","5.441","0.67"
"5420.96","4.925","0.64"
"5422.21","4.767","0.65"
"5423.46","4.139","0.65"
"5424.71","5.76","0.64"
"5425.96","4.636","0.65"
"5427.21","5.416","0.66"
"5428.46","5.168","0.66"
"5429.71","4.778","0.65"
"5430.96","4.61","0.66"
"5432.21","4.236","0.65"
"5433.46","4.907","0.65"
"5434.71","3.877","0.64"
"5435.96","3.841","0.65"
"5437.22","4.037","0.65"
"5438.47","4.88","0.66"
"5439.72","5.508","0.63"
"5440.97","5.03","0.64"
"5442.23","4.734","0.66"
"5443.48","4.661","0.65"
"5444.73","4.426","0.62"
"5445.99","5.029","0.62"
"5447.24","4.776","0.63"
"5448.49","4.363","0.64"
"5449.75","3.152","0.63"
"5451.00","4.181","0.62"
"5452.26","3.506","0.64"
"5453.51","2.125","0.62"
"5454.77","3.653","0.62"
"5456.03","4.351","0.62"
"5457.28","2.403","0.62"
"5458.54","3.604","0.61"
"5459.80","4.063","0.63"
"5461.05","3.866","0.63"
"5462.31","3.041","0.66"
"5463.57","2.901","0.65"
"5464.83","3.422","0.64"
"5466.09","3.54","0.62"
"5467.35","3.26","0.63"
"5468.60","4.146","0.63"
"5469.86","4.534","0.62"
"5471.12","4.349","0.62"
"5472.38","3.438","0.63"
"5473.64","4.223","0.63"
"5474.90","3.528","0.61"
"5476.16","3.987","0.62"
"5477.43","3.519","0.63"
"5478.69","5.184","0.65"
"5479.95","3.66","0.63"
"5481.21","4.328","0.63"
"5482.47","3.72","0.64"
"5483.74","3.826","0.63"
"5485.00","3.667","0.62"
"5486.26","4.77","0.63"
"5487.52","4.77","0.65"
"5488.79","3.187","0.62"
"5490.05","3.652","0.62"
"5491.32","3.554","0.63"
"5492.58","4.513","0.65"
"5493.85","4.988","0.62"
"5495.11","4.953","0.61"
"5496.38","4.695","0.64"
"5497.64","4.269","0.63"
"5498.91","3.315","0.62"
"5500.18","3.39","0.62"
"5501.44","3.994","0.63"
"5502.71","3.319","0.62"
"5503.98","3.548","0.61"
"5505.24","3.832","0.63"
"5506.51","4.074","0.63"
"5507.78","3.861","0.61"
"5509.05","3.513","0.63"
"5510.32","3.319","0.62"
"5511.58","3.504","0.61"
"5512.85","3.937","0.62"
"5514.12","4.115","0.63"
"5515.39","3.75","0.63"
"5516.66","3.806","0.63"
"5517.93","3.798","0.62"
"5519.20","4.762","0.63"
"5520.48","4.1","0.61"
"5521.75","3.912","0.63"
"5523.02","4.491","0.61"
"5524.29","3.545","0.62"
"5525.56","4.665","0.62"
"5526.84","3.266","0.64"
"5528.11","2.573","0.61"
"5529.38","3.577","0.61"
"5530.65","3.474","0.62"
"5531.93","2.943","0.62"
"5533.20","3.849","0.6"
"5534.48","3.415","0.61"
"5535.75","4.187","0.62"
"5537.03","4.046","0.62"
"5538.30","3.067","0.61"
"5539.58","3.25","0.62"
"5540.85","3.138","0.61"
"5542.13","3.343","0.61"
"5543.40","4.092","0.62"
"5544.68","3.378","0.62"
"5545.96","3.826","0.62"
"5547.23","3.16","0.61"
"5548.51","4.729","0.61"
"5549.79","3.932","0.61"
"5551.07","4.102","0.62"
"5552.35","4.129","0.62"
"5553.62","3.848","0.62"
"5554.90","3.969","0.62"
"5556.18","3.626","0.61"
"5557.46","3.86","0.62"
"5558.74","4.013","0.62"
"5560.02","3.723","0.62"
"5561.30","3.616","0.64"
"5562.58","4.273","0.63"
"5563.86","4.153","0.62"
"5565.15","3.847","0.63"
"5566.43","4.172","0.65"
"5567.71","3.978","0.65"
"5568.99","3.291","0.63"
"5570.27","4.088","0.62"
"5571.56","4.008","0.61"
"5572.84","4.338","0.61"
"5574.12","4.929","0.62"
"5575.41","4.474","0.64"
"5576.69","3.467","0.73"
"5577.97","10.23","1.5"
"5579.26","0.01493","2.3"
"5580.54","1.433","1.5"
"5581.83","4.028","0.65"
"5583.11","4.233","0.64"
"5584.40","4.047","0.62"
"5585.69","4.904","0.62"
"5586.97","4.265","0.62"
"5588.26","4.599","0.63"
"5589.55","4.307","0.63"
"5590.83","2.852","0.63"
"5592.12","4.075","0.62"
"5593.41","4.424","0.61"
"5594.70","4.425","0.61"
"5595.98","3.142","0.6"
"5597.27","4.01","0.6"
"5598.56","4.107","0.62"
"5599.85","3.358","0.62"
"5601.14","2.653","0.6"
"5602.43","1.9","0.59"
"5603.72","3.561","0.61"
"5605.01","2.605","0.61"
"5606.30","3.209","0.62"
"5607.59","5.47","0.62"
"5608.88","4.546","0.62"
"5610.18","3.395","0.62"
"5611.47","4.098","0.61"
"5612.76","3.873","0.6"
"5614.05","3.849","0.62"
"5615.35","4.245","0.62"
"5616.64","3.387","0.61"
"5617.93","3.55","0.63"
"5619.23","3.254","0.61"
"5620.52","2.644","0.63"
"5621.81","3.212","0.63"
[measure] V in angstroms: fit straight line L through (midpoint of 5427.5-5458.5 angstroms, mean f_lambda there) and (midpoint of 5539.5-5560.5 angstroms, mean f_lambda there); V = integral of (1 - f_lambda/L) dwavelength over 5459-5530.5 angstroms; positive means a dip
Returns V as 2.6 angstroms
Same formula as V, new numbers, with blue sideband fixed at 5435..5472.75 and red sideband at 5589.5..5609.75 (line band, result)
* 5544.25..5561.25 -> -0.5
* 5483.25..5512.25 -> -0.5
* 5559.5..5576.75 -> -1.6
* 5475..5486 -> -0.2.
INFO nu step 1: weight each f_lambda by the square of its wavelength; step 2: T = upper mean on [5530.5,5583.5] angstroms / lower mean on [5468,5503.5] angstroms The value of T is 0.98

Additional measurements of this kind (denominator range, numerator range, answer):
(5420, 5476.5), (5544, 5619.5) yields 0.98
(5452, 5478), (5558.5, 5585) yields 1.16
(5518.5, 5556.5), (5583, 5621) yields 1.03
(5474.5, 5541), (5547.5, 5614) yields 1.04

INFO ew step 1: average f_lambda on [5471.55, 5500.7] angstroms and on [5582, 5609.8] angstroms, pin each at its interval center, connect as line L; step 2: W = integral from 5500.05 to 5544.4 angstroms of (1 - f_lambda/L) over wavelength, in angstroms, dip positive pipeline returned 3.16 angstroms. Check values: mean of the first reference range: 4.05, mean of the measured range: 3.7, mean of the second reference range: 3.84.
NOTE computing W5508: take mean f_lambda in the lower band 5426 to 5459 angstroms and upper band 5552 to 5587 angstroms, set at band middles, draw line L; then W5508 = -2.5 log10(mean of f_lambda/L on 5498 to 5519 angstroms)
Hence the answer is 0.12 mag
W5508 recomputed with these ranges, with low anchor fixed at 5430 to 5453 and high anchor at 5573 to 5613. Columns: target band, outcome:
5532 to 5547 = 0.15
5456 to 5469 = 0.25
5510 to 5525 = 0.06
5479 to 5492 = 0.09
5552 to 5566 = 0.03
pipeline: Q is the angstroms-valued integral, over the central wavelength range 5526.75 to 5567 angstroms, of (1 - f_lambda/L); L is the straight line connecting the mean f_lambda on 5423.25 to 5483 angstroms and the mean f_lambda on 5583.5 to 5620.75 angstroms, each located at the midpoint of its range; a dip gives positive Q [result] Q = 1.9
